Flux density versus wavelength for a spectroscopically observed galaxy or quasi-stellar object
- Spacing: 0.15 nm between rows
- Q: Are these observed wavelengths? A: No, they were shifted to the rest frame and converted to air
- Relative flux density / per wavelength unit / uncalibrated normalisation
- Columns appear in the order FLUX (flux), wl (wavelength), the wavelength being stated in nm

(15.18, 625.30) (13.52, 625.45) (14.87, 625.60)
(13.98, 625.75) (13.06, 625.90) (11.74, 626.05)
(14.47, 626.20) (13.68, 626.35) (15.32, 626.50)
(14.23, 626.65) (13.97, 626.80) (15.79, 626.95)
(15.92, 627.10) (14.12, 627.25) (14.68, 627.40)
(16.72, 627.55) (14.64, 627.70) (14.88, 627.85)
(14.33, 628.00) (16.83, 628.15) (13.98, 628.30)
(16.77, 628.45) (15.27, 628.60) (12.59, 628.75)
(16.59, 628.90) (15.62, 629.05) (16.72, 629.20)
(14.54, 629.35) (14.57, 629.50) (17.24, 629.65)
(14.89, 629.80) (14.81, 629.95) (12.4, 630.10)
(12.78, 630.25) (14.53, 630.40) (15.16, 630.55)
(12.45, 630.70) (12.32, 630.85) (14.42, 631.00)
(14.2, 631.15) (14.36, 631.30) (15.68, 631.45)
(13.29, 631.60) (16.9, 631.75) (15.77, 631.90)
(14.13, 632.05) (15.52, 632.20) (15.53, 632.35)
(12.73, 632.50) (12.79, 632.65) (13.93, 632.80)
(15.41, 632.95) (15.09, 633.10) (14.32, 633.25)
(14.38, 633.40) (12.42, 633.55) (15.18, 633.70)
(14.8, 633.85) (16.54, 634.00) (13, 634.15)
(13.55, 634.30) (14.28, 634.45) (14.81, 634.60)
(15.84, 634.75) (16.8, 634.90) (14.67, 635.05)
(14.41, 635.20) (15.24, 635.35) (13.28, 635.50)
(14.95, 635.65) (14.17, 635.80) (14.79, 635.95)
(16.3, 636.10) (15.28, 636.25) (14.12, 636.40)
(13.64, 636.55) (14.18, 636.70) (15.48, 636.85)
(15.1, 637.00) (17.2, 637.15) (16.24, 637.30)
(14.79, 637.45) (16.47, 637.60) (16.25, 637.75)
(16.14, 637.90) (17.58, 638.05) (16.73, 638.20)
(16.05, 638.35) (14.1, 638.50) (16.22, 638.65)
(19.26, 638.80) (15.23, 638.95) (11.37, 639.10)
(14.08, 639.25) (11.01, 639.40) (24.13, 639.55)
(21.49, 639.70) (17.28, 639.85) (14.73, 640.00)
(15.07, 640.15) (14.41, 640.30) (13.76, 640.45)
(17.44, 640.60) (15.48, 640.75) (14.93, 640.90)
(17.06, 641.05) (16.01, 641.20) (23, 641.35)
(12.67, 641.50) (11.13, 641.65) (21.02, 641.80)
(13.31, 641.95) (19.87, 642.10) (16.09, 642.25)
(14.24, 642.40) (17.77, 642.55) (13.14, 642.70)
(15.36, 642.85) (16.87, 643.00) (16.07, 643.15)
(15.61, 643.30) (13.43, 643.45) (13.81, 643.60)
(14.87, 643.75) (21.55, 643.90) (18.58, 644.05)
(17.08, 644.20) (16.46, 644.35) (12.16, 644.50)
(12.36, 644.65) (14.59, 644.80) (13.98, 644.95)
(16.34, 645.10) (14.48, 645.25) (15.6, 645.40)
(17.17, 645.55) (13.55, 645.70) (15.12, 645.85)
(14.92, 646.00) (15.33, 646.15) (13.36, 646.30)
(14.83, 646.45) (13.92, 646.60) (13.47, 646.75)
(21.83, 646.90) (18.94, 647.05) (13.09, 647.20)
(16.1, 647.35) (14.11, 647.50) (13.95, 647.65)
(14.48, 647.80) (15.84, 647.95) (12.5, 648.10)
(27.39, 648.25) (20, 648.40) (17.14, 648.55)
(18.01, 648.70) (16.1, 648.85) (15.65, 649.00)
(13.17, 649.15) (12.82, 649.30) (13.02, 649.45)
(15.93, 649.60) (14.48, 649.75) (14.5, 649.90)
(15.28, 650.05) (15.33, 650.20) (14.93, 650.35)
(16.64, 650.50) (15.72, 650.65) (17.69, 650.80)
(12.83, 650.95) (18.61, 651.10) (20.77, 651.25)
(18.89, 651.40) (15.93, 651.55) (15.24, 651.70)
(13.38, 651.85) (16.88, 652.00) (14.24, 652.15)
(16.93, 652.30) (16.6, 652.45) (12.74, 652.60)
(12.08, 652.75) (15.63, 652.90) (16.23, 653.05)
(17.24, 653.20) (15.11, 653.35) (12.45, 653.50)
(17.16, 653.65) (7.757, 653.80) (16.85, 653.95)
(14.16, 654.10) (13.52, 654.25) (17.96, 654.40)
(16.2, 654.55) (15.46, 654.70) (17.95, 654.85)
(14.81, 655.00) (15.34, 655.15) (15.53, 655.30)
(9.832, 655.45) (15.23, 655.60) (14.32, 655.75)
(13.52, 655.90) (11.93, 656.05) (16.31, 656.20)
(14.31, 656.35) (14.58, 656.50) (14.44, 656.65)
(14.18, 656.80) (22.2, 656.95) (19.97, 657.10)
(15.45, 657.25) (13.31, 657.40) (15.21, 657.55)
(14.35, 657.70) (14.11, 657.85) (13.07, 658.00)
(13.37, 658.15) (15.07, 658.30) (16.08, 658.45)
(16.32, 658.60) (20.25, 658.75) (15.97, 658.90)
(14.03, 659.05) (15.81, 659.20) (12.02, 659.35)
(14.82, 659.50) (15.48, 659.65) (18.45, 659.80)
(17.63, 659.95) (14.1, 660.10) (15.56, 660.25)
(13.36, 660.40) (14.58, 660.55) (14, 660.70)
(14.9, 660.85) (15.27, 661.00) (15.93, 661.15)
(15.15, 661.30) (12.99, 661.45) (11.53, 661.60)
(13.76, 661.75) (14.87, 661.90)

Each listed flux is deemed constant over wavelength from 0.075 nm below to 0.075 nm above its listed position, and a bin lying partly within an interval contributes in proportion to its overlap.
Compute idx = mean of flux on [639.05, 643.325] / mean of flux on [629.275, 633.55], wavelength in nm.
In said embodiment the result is 1.11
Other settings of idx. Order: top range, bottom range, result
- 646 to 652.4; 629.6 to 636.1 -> 1.10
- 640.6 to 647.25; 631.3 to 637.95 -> 1.06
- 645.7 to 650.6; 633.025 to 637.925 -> 1.05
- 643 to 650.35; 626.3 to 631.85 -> 1.05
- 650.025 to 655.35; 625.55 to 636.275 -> 1.06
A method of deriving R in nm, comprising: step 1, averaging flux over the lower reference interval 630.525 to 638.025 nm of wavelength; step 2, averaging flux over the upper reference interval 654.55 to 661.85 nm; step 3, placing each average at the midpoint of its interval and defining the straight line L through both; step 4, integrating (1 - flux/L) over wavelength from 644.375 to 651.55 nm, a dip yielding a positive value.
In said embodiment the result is -0.36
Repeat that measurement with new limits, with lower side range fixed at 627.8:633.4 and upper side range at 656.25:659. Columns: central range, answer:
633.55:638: -0.055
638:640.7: -0.196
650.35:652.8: -0.081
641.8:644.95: -0.125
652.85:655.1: 0.045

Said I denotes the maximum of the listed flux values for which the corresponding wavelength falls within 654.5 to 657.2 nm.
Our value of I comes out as 22.2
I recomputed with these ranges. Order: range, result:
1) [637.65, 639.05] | 19.26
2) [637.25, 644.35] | 24.13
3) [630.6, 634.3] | 16.9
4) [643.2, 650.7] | 27.39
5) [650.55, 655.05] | 20.77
